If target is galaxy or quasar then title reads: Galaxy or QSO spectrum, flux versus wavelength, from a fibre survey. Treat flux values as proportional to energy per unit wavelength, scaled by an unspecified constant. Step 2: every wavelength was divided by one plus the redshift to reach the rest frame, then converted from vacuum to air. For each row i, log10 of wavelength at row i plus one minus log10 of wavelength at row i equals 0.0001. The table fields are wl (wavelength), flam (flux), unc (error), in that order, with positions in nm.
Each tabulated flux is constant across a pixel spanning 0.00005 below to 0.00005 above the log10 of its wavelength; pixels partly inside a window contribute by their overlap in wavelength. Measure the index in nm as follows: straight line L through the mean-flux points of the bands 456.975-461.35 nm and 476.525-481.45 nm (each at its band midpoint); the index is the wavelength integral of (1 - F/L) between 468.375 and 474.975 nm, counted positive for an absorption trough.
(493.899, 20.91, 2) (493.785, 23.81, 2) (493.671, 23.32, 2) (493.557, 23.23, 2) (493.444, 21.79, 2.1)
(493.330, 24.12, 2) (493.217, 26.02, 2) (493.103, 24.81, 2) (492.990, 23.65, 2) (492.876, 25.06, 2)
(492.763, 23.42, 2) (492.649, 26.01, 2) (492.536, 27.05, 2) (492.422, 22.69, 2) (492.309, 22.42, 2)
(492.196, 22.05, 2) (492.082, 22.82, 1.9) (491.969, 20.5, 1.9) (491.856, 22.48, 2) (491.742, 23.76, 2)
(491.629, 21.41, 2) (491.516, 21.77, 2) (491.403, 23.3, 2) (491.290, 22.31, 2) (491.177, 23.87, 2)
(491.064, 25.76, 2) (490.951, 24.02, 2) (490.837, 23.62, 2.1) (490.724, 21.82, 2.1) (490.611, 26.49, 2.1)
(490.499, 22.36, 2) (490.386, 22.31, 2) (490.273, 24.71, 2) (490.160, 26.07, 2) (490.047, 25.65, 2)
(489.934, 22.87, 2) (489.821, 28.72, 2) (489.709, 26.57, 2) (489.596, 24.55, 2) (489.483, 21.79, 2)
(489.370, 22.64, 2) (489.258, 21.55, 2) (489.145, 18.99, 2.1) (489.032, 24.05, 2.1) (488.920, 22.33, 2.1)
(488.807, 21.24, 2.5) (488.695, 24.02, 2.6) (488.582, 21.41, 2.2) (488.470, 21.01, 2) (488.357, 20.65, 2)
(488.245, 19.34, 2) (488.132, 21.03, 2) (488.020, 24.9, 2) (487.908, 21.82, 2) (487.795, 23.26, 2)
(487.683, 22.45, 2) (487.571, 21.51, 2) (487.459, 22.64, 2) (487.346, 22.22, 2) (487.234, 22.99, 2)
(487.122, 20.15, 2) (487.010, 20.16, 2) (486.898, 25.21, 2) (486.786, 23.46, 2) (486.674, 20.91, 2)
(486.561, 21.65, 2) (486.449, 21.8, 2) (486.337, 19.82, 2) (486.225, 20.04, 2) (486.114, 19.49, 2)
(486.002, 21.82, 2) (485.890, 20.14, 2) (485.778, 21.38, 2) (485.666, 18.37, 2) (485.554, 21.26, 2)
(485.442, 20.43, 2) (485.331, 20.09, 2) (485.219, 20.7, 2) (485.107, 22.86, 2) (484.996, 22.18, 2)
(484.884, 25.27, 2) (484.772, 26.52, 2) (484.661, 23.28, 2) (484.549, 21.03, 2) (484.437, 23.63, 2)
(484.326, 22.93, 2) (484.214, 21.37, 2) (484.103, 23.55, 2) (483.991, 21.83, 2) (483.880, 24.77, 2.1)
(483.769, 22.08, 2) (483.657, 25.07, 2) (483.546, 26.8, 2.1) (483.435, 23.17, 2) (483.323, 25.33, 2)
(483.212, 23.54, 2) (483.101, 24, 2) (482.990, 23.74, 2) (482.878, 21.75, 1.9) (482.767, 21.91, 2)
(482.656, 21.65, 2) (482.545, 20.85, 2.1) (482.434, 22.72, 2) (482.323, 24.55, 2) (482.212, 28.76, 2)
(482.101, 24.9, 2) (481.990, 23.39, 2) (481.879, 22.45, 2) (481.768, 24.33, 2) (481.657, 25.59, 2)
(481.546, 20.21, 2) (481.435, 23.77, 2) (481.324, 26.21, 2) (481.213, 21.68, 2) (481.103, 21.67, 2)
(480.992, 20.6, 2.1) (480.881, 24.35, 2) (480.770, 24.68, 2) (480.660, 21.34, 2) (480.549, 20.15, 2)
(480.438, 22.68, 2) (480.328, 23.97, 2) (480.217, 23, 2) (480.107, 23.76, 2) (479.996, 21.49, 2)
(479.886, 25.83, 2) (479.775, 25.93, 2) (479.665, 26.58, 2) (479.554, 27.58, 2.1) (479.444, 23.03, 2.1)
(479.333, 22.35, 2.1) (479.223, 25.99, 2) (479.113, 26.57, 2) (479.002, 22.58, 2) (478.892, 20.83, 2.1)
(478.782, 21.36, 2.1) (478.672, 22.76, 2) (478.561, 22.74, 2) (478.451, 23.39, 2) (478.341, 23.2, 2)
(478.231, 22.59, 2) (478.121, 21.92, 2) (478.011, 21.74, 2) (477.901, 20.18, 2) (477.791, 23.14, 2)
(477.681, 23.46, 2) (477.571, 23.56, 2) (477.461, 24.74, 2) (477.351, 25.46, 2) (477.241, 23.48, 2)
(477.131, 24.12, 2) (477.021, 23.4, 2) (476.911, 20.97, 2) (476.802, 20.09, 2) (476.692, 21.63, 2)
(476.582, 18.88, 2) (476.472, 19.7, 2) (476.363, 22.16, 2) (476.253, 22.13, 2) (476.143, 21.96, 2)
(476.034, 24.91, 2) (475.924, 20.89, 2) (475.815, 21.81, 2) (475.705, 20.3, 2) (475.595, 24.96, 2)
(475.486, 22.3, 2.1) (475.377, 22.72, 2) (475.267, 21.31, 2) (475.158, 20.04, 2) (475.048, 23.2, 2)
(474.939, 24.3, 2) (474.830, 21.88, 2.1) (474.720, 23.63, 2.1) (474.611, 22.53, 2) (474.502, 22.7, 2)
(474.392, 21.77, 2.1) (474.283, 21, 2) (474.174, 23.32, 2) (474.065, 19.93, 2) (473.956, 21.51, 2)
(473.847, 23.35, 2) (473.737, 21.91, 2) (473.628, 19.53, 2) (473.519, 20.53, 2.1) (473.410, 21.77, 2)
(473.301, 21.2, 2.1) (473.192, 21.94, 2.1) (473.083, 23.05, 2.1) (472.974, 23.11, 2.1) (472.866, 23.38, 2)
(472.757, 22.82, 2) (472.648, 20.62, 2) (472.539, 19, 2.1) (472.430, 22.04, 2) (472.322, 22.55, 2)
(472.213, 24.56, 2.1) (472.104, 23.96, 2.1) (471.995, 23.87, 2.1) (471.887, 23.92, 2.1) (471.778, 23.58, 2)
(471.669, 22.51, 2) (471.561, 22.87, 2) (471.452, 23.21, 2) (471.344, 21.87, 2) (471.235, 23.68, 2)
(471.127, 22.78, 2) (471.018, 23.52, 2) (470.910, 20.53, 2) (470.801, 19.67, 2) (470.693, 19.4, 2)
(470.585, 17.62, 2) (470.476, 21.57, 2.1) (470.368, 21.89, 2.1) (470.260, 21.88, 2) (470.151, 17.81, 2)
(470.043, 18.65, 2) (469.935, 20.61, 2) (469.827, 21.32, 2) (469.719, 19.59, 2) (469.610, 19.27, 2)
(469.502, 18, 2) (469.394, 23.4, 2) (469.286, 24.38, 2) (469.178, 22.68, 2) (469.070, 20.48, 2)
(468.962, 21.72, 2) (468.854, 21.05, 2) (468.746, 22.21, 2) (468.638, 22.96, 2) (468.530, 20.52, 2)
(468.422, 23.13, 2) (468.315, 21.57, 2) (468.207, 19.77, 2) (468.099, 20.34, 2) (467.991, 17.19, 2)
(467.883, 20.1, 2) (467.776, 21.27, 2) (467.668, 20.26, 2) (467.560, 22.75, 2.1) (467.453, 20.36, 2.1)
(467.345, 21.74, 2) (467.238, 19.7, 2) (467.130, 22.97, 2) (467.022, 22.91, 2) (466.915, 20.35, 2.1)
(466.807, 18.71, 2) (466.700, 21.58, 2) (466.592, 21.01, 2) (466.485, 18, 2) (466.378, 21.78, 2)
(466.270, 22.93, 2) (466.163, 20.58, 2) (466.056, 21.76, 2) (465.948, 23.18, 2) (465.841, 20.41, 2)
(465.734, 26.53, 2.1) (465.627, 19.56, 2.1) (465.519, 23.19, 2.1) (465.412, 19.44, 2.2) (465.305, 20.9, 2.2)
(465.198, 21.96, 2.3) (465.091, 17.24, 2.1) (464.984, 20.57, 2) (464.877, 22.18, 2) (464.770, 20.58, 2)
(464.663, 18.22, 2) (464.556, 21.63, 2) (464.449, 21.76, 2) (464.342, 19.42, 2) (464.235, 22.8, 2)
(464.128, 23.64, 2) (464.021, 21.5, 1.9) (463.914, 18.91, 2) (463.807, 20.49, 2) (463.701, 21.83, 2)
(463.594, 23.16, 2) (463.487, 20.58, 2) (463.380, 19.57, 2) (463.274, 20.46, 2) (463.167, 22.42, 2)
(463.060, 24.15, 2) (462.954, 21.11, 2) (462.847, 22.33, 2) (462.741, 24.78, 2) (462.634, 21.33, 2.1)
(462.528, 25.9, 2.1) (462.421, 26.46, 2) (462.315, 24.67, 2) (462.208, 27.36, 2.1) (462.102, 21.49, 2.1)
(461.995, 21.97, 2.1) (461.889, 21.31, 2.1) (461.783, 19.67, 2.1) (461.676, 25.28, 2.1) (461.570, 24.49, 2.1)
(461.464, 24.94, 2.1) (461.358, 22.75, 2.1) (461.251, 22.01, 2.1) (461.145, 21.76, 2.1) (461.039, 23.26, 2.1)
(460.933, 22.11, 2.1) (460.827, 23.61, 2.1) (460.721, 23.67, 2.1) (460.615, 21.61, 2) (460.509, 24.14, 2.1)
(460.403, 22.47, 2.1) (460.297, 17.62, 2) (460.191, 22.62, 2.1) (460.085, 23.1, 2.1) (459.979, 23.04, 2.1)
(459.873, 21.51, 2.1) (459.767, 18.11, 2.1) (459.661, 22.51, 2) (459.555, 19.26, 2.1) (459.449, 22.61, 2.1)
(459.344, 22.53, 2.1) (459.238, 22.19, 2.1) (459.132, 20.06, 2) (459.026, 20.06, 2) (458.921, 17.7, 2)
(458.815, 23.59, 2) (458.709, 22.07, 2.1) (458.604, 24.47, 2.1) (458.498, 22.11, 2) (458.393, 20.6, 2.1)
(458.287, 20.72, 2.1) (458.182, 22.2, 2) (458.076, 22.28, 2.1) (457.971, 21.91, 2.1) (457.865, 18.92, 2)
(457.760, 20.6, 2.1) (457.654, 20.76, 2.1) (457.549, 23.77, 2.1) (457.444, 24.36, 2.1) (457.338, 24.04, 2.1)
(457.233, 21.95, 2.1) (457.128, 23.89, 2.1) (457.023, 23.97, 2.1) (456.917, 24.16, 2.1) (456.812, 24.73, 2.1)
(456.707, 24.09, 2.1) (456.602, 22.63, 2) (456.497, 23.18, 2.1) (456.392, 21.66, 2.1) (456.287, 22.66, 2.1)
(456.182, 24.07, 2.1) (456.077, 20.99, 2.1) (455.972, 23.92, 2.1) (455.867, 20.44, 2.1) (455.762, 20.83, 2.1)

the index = 0.25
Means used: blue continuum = 22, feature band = 21.8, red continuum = 23.1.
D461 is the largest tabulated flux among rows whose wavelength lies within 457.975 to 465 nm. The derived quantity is 27.36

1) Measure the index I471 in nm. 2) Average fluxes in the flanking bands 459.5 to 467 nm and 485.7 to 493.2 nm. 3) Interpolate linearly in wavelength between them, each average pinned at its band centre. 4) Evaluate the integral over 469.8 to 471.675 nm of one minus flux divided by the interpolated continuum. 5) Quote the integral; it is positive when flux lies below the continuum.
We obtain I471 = 0.083 nm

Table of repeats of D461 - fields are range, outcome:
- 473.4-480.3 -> 27.58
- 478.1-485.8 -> 28.76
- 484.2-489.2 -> 26.52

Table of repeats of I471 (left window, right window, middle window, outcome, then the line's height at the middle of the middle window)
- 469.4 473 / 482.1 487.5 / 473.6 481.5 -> -0.25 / 22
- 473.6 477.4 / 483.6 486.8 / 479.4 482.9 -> -0.23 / 22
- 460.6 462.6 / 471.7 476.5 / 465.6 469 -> 0.24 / 22.9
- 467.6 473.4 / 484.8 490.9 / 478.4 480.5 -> -0.18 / 21.9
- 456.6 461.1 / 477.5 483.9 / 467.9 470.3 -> 0.20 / 22.7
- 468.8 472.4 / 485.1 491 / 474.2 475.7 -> -0.04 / 21.8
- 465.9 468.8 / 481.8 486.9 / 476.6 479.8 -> -0.16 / 22.1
